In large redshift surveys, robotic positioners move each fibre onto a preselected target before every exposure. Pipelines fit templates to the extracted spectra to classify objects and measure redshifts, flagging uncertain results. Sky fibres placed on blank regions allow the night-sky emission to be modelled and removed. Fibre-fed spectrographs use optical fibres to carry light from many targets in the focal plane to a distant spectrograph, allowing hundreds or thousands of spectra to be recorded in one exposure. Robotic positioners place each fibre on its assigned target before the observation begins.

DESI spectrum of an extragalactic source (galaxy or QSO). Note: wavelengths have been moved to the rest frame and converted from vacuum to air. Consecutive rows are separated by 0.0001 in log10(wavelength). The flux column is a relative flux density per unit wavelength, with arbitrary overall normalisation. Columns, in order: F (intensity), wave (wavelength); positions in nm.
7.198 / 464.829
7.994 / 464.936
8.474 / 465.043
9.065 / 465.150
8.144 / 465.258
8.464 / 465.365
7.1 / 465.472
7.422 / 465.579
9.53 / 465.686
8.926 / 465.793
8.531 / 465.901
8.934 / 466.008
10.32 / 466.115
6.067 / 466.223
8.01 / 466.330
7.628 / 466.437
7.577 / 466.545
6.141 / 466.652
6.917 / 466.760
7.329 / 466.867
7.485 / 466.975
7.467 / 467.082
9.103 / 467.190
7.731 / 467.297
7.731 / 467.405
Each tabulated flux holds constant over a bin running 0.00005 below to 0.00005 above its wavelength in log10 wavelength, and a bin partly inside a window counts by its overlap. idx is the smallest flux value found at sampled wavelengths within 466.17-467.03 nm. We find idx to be 6.067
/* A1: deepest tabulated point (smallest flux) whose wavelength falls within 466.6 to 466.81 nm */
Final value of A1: 6.141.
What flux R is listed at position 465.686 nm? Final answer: 9.53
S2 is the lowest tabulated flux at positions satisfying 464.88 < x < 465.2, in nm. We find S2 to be 7.994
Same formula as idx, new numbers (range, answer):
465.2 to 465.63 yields 7.1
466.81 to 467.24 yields 7.329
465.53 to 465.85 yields 7.422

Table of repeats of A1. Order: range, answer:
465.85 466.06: 8.531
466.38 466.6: 7.577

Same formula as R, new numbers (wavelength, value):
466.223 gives 6.067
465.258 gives 8.144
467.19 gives 9.103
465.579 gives 7.422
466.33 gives 8.01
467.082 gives 7.467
